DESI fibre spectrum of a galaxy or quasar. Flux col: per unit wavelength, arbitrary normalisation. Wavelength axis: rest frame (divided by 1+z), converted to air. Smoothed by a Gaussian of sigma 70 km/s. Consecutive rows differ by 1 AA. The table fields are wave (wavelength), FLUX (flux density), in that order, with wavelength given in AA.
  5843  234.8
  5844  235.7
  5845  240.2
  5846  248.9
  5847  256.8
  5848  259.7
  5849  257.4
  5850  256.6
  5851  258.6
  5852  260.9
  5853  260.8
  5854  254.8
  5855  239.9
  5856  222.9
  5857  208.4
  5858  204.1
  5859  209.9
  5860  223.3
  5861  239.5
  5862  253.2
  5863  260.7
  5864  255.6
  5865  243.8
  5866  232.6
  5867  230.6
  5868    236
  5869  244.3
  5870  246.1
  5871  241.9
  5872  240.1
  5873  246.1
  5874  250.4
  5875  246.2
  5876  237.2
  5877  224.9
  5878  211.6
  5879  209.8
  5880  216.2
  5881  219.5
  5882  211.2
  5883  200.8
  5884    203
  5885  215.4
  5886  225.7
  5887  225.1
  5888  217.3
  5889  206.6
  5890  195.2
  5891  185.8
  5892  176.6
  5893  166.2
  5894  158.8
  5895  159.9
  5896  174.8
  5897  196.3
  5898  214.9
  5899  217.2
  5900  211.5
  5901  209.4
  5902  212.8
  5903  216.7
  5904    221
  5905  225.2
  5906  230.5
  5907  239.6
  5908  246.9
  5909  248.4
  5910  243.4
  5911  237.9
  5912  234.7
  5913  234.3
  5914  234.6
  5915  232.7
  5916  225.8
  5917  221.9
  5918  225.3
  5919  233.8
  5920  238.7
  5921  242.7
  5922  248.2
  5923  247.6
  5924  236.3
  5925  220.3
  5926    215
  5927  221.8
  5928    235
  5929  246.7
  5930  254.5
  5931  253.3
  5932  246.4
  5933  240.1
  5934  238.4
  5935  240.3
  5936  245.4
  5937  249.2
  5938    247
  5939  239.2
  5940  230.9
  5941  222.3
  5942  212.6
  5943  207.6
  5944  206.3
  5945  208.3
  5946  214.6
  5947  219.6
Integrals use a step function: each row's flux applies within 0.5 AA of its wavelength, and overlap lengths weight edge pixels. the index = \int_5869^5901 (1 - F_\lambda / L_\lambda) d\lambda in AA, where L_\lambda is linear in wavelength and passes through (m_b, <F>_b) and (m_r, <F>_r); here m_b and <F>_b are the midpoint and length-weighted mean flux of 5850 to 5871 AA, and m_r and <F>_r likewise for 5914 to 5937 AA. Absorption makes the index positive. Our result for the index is 3.61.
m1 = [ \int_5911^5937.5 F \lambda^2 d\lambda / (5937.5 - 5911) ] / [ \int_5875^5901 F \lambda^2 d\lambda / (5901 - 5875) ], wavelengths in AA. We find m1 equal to 1.2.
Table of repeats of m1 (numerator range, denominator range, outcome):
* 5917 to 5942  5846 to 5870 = 1.00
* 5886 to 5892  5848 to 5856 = 0.82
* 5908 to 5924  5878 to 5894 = 1.18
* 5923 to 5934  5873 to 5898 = 1.17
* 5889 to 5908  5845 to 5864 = 0.84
